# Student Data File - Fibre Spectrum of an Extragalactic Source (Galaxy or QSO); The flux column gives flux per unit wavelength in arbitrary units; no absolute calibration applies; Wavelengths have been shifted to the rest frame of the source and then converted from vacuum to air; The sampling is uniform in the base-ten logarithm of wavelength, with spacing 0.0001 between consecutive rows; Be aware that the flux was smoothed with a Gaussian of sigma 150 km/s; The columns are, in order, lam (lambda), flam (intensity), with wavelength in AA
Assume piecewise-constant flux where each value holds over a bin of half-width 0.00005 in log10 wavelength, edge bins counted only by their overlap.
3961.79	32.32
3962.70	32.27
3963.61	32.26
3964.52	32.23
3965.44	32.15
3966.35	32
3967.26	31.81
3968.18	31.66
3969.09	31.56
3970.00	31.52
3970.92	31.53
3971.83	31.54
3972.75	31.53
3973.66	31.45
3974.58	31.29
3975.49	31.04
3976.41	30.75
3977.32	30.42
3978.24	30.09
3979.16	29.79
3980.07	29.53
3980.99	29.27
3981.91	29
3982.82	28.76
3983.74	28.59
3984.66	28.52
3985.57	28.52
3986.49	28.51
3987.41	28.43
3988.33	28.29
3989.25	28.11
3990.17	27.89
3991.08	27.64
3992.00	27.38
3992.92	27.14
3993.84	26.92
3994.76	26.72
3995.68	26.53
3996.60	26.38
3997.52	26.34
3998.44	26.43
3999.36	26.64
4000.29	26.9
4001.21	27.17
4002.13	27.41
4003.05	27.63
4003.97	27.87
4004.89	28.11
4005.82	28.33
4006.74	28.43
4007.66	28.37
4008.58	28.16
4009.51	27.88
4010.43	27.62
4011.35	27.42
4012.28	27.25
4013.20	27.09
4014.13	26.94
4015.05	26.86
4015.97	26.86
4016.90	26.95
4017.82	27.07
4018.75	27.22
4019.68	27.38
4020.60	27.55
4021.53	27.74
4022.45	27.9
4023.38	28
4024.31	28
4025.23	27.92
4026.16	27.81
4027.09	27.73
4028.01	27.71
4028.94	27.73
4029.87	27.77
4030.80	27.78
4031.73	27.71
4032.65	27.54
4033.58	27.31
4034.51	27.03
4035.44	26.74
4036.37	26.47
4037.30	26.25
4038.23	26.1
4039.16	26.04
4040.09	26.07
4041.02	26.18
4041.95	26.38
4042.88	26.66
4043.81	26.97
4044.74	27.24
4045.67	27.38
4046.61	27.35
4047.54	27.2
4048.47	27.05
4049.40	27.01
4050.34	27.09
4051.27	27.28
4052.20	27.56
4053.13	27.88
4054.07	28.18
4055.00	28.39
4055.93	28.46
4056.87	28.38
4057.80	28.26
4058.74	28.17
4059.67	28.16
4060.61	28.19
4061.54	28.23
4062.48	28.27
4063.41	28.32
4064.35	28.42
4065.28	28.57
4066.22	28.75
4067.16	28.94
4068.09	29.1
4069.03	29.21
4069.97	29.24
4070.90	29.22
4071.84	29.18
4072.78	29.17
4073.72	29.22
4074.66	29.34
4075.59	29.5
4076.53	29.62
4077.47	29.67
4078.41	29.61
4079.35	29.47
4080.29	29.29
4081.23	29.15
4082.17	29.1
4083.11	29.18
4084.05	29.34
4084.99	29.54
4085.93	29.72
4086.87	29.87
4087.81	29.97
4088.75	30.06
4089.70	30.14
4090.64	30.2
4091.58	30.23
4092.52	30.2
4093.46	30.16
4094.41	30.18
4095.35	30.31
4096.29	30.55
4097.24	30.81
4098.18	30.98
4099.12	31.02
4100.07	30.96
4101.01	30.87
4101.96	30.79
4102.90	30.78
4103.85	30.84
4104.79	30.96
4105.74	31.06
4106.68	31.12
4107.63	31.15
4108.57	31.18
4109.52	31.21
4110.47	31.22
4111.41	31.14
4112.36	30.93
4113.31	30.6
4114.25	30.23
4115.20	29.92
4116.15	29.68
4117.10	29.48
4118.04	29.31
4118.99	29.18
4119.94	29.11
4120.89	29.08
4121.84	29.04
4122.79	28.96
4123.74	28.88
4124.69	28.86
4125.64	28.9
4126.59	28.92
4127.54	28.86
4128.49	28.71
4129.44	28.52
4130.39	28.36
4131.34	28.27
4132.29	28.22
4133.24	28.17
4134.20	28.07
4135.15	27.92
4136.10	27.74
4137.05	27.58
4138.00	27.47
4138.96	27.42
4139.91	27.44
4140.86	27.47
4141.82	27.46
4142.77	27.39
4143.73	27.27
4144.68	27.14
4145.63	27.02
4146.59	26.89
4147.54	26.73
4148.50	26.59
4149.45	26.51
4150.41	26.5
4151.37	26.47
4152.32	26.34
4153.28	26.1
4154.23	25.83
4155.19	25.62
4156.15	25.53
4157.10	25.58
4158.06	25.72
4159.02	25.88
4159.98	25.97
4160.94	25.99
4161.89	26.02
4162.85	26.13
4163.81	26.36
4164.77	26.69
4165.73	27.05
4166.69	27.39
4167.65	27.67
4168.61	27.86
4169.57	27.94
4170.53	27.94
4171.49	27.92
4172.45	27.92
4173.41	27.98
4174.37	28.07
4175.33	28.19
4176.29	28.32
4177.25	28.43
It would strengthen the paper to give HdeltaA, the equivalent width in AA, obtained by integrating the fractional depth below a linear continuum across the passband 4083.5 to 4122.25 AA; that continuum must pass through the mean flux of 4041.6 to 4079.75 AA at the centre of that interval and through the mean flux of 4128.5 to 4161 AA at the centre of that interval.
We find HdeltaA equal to -3.7 AA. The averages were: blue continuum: 28.3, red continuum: 27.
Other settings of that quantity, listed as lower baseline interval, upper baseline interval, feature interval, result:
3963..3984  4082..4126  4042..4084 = 2.7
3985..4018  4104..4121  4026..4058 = 1.4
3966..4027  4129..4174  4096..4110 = -1.8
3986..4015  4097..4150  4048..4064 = 0.2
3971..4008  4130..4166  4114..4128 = -1.1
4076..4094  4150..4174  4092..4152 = -1.8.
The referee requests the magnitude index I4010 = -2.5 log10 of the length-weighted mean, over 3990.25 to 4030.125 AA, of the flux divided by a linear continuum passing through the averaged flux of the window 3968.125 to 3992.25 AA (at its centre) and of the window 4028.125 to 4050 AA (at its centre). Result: 0.034 mag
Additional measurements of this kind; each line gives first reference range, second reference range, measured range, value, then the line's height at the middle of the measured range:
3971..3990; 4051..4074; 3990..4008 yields 0.081 mag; 29.4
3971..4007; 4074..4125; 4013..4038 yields 0.064 mag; 29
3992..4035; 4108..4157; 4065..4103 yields -0.070 mag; 27.9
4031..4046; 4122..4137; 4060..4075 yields -0.058 mag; 27.3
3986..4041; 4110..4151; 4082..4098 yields -0.073 mag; 28.1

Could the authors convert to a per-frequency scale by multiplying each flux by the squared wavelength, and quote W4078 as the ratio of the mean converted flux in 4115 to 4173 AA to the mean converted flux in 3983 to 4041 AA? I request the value 1.1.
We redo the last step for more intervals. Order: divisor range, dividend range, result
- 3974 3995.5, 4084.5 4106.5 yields 1.12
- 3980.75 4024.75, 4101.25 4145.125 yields 1.12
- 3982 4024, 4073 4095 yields 1.12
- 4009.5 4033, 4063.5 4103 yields 1.11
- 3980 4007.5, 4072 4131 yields 1.14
